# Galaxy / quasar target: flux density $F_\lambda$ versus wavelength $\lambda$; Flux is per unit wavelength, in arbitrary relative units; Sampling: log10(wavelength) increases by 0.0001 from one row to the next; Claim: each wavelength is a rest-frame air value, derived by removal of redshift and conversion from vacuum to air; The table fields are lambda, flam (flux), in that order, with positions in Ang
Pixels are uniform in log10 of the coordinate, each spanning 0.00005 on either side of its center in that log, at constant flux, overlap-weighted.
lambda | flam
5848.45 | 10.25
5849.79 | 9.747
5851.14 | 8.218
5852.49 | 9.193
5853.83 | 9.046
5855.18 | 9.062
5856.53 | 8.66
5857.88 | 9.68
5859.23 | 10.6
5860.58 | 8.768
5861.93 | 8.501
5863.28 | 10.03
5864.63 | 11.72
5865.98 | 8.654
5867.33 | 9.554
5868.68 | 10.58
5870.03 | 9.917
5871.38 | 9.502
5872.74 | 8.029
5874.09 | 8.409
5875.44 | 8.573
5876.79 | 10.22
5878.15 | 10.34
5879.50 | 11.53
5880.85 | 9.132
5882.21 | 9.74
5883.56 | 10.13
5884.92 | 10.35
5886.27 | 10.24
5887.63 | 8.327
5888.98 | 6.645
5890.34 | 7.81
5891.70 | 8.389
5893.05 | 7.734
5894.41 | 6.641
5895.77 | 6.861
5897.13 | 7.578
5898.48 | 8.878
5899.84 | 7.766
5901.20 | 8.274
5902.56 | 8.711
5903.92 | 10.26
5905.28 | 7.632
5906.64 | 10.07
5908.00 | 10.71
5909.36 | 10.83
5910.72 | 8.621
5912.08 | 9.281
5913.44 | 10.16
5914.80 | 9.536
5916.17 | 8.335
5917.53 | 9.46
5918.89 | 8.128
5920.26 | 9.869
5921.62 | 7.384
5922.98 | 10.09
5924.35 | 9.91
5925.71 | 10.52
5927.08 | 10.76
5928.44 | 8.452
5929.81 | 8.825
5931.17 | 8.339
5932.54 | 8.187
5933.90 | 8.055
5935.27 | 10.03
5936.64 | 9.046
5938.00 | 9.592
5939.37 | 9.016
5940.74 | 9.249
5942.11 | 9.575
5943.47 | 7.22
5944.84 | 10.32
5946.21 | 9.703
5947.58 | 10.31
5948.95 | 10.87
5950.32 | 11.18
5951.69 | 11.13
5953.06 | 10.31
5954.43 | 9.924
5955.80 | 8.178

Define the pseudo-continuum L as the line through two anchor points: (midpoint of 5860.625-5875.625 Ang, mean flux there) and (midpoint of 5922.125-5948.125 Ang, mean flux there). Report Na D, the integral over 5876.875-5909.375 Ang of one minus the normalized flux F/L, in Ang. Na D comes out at 1.55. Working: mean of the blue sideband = 9.41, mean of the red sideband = 9.31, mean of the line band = 8.92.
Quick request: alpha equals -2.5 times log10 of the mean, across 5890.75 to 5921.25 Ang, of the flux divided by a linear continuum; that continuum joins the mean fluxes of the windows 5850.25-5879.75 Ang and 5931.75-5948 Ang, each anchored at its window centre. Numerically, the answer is 0.06 mag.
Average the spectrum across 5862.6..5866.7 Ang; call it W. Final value 10.1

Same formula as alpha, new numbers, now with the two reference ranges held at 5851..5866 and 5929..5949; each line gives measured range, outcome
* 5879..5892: 0.01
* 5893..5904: 0.17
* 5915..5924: 0.03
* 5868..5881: -0.03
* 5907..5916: -0.06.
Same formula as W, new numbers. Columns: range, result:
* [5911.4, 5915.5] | 9.65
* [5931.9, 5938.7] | 8.99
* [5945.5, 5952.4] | 10.6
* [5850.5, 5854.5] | 8.84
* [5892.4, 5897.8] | 7.19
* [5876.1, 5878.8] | 10.3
